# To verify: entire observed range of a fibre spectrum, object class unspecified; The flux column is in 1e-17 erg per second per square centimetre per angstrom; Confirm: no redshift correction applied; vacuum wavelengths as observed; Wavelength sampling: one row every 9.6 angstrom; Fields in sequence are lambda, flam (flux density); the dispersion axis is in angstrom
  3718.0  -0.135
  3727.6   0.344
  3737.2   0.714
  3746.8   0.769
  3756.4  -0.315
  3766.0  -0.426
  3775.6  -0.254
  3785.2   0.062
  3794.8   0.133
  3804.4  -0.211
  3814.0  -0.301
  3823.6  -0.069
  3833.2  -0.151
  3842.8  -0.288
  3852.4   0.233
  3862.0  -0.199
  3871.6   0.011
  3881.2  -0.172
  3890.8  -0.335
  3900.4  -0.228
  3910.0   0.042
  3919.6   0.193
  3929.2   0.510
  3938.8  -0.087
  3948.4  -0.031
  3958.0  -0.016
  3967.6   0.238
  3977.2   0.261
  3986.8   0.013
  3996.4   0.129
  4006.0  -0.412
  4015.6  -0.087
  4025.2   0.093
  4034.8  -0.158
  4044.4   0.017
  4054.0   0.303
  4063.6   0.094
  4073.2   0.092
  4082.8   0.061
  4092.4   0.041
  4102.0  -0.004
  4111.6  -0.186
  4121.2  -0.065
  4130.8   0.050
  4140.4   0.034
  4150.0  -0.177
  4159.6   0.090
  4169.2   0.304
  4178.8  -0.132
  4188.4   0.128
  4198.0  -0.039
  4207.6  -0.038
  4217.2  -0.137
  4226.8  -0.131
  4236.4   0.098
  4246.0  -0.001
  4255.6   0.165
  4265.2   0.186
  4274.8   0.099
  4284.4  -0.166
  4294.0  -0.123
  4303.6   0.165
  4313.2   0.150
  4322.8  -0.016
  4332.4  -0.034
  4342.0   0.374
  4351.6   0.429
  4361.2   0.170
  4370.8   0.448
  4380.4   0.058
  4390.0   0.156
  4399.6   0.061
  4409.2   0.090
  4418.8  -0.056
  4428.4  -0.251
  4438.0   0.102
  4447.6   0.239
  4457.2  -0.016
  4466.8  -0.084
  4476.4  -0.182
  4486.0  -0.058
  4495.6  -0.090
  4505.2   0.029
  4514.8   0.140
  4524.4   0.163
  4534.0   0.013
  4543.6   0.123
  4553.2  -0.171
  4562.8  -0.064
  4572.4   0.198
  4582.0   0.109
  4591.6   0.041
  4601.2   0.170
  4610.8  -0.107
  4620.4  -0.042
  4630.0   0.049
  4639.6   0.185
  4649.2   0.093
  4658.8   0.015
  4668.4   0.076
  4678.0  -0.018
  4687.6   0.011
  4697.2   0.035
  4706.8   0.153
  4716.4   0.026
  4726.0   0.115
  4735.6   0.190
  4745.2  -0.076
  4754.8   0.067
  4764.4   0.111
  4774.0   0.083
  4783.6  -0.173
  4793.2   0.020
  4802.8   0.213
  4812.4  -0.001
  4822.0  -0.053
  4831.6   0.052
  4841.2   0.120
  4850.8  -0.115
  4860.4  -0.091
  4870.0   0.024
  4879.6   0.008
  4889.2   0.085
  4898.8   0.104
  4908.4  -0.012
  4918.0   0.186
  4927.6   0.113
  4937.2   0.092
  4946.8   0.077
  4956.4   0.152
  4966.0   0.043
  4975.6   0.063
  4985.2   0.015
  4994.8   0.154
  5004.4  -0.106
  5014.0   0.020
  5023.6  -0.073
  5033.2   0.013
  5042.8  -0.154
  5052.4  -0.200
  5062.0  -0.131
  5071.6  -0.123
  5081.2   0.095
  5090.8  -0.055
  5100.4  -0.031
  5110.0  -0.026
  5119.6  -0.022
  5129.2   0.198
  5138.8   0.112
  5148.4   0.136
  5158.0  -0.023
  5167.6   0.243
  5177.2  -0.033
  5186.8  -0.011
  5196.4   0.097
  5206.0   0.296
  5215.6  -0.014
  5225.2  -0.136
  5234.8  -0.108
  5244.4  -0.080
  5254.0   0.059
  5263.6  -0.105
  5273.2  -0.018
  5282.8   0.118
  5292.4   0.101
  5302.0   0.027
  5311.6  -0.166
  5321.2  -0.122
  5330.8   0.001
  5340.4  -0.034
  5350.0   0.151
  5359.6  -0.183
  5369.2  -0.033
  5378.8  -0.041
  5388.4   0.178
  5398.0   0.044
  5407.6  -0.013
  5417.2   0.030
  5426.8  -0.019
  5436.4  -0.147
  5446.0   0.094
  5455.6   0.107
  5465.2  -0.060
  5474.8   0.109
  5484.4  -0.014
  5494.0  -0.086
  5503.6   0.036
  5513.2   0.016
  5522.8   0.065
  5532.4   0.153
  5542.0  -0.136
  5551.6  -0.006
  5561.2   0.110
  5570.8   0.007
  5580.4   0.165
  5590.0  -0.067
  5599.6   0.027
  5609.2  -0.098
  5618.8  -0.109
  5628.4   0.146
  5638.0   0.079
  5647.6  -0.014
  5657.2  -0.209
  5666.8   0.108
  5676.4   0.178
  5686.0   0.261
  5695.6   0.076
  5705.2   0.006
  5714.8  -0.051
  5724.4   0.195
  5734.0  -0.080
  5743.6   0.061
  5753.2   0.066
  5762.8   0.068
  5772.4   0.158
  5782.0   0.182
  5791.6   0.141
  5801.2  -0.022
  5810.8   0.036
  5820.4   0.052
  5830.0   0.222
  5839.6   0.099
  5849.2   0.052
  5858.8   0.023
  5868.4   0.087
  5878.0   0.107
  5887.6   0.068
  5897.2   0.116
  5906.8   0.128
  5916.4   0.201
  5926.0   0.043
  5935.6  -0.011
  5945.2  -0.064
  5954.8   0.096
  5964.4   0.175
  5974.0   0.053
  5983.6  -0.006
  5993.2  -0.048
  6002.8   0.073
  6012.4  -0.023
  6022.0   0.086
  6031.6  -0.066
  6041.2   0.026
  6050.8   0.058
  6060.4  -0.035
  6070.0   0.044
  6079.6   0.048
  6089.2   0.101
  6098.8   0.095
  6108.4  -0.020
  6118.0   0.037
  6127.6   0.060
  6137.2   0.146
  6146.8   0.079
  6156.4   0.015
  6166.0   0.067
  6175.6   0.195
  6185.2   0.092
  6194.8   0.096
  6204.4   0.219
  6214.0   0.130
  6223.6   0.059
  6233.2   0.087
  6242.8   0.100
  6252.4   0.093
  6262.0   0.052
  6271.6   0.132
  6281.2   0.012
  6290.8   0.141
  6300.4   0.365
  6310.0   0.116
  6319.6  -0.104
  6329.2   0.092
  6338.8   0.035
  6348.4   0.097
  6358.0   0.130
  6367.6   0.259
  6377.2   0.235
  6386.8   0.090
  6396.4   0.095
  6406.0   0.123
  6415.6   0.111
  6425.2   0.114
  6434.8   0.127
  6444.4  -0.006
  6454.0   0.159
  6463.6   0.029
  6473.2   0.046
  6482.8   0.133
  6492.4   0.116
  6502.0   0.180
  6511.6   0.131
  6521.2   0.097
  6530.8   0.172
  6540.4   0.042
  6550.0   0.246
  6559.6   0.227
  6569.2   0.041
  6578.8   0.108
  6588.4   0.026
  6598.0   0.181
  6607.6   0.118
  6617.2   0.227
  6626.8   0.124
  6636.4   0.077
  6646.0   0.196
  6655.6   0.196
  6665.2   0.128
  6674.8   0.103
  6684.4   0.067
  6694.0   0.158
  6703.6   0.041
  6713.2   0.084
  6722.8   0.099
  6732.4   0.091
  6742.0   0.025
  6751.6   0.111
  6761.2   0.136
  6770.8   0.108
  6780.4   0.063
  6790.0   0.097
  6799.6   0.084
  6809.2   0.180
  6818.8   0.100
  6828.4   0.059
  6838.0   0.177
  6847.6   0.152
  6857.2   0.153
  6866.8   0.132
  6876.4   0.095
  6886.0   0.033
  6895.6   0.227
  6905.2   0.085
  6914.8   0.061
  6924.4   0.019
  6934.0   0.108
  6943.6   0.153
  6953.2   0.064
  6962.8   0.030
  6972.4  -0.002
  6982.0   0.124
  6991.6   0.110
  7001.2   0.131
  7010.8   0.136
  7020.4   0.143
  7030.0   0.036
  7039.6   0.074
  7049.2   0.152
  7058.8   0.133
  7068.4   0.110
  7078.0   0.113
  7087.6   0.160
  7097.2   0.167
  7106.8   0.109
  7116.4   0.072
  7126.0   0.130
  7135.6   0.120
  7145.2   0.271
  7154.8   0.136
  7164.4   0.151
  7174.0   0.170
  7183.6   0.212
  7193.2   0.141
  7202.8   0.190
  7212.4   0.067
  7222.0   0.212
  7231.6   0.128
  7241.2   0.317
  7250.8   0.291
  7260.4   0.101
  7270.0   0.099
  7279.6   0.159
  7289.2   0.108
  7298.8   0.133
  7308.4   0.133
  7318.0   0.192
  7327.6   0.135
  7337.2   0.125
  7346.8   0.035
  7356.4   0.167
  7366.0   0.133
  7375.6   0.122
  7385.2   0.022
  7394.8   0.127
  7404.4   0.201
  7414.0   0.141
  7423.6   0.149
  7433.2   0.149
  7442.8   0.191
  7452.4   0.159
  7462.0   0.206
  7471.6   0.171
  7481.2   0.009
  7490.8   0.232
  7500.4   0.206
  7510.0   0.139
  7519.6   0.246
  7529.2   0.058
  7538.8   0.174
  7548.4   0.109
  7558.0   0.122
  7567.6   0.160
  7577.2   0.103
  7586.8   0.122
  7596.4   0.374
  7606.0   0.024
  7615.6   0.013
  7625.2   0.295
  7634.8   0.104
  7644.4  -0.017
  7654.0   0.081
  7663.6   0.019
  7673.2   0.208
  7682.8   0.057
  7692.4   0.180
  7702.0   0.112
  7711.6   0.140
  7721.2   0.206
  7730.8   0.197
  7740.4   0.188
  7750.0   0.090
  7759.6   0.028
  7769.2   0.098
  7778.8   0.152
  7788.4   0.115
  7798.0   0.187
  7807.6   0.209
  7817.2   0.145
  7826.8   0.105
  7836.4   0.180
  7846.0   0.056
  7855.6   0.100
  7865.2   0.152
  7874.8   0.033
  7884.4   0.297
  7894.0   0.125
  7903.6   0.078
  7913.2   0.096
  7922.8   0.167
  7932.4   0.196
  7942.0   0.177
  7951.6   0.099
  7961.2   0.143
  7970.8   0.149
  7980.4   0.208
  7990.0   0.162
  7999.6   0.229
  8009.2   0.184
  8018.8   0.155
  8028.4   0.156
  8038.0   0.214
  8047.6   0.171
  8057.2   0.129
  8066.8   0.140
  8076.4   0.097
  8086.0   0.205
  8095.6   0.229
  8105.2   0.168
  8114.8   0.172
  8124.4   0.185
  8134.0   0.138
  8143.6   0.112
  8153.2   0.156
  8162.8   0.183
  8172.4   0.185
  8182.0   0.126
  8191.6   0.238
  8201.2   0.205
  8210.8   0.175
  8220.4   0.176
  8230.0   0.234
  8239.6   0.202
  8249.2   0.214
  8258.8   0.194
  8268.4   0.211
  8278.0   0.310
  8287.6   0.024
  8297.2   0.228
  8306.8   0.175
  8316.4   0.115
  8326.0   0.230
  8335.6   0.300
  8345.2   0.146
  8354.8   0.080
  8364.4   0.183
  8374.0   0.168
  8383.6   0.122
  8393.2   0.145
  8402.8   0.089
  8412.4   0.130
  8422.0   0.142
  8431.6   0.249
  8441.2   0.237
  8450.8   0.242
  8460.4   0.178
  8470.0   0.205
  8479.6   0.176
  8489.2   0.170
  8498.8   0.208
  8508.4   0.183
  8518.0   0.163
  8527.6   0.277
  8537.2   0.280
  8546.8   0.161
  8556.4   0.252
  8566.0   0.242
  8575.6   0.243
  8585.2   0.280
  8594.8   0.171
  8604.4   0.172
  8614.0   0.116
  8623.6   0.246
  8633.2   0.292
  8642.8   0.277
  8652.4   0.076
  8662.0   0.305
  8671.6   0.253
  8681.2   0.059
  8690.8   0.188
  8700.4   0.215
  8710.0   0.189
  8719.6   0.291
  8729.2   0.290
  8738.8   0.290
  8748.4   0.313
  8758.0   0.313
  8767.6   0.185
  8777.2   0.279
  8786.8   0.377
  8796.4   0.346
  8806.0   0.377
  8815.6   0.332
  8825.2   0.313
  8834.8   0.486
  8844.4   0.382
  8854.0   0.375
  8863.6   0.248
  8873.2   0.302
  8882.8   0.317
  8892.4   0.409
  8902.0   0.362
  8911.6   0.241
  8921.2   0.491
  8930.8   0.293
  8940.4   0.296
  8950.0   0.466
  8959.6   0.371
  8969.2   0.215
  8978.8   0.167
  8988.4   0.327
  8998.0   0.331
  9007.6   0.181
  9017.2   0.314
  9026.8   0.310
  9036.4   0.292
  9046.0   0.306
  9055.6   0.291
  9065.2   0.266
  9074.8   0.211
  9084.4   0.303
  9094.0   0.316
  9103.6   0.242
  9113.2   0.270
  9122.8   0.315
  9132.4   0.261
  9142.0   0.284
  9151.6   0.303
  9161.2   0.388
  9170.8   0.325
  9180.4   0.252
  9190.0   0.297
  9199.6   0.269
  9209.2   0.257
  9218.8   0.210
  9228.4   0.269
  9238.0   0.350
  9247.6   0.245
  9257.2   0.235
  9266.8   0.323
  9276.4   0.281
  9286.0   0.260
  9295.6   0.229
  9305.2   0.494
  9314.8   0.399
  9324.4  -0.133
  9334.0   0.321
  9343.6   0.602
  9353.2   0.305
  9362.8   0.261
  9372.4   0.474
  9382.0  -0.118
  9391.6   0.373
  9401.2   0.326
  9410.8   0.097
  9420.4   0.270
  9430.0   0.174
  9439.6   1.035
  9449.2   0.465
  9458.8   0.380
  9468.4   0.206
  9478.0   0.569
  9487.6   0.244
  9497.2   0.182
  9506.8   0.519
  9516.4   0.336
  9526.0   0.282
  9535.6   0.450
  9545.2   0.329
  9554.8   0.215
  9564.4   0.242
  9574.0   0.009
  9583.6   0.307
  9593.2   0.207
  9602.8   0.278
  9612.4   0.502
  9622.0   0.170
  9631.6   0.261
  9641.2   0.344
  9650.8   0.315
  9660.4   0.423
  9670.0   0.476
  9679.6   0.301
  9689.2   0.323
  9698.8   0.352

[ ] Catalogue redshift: 1.189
